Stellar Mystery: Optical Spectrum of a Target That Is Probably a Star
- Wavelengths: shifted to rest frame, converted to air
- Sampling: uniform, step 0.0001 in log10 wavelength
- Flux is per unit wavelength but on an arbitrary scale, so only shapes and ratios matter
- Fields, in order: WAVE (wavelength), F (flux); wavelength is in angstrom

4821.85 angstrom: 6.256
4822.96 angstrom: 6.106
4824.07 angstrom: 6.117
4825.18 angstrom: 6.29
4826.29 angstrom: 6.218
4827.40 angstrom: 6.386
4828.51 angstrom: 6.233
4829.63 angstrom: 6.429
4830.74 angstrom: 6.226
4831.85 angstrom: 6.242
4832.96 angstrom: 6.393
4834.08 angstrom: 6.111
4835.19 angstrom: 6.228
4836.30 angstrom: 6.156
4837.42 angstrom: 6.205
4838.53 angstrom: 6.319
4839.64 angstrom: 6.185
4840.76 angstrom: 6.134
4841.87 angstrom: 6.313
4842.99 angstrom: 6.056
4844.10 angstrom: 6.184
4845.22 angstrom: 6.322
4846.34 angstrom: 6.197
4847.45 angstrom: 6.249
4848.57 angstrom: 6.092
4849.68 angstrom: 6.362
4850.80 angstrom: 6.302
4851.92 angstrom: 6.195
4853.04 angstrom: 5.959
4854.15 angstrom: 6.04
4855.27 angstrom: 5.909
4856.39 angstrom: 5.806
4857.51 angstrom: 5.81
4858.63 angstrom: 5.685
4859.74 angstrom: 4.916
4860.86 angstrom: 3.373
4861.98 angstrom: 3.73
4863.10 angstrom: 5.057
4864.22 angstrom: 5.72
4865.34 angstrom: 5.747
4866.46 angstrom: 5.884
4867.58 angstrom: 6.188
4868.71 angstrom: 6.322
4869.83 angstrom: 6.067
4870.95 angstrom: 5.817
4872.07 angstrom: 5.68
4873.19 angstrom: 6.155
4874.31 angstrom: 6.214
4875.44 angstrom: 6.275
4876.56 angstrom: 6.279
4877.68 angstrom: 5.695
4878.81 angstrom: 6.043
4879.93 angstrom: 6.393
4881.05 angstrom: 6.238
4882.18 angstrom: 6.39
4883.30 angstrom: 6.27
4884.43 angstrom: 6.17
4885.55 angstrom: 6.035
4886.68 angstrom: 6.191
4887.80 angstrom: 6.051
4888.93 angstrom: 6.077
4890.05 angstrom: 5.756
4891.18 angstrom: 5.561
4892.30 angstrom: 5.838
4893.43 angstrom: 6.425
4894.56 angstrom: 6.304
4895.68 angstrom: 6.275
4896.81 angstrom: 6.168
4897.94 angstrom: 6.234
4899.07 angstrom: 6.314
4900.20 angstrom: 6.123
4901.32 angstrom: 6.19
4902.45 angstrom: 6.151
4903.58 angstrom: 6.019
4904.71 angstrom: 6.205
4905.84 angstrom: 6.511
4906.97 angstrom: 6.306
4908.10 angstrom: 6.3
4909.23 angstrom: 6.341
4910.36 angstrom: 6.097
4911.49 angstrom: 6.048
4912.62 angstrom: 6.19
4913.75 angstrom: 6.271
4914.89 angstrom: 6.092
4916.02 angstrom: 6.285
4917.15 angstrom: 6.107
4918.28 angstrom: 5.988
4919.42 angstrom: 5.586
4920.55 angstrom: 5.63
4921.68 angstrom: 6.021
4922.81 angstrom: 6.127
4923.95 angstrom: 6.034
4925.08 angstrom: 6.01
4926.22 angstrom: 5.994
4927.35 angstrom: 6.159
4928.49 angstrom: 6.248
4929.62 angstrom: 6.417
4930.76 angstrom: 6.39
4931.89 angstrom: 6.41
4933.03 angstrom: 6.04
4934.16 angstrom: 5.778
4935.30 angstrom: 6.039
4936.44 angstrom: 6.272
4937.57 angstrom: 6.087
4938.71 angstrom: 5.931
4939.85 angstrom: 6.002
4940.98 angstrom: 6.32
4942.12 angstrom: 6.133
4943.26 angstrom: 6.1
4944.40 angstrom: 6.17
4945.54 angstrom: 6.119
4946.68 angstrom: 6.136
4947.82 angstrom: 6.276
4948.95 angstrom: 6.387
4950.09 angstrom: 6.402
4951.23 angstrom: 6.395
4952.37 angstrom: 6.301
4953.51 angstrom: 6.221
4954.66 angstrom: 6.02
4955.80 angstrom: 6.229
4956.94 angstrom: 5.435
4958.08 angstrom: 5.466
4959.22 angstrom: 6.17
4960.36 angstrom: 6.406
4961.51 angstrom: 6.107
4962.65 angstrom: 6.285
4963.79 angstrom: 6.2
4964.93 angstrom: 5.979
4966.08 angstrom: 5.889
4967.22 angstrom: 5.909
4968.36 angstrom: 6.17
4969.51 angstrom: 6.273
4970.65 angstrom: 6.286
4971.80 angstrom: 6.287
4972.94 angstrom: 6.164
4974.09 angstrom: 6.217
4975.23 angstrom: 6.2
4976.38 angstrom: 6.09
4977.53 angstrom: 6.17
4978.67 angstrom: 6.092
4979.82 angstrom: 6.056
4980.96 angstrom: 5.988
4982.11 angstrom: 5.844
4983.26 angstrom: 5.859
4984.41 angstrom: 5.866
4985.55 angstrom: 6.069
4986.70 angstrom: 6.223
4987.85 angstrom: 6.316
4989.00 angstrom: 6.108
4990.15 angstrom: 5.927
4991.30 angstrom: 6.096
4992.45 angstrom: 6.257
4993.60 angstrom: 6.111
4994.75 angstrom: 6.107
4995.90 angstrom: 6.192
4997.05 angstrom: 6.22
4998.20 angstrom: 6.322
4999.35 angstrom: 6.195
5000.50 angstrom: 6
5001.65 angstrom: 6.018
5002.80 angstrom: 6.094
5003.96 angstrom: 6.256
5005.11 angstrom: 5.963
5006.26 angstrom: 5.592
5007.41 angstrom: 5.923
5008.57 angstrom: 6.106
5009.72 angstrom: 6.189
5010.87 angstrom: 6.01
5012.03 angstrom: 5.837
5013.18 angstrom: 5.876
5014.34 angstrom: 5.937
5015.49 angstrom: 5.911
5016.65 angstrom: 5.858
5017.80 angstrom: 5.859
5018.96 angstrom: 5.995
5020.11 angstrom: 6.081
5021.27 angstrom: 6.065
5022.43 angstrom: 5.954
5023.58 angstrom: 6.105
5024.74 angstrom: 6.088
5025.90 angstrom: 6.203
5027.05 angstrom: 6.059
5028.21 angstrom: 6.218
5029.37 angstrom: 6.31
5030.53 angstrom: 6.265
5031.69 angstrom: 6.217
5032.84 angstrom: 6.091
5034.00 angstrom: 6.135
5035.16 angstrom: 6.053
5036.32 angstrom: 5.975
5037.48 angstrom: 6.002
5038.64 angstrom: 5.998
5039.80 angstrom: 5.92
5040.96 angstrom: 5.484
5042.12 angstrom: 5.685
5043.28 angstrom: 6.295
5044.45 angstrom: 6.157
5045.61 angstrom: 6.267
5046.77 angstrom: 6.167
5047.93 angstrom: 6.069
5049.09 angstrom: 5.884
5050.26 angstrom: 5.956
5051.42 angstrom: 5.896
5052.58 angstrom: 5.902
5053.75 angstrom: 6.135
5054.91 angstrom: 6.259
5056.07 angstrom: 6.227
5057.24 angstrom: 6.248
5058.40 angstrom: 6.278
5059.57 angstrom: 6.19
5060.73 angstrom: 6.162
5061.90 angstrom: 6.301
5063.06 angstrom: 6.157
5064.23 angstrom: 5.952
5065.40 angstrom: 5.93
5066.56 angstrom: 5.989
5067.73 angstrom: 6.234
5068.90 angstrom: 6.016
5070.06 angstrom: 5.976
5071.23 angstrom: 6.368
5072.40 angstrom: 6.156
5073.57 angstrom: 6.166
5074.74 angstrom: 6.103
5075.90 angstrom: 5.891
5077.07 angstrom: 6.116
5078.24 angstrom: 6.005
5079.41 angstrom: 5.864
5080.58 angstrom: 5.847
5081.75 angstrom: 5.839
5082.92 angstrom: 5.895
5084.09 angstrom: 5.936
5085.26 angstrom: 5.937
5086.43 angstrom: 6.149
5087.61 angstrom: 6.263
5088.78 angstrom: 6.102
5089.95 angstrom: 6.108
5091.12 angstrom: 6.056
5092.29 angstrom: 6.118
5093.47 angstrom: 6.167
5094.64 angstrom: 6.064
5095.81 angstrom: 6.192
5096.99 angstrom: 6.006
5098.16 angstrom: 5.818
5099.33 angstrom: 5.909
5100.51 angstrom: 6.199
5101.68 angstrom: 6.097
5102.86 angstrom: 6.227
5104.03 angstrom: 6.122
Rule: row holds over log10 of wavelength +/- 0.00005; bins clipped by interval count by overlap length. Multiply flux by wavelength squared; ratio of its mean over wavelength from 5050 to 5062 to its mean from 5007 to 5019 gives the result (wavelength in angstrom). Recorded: 1.05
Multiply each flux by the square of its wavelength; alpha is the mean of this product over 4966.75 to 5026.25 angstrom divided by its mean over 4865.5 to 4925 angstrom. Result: 1.03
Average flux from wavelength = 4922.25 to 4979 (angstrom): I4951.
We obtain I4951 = 6.14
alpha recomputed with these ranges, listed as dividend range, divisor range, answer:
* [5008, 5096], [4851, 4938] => 1.08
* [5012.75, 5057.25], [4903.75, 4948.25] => 1.03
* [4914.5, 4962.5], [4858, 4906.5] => 1.05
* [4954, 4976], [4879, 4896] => 1.02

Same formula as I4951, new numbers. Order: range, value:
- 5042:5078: 6.11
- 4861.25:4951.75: 6.08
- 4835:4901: 5.98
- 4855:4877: 5.62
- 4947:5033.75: 6.09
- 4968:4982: 6.15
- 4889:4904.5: 6.11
